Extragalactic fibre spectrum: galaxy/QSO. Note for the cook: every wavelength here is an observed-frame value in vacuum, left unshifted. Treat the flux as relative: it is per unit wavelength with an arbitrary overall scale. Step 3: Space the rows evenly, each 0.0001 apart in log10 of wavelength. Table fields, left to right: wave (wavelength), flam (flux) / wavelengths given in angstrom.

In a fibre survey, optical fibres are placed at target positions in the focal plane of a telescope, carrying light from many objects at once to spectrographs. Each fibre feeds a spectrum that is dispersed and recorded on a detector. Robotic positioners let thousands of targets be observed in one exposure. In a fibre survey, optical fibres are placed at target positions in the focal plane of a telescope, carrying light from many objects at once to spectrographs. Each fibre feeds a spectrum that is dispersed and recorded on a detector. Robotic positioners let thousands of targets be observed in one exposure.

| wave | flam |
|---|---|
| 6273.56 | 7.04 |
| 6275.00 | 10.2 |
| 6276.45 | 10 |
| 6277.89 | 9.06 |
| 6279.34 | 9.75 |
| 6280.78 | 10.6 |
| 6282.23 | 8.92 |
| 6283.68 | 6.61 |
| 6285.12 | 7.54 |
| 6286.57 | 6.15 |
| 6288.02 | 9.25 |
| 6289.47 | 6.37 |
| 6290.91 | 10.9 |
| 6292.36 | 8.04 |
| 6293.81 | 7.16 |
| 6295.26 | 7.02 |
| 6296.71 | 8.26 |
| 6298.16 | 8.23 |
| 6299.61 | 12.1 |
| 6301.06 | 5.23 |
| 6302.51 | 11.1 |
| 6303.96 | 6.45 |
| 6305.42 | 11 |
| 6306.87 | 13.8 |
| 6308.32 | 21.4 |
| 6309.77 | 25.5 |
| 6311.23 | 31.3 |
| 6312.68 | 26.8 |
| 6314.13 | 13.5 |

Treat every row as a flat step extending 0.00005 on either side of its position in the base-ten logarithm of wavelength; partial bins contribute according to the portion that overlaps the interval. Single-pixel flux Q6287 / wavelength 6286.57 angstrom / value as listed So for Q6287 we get 6.15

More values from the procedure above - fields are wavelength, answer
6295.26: 7.02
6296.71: 8.26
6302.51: 11.1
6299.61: 12.1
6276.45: 10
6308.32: 21.4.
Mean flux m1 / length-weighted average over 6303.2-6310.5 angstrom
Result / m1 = 15.6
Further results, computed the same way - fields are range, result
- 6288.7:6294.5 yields 8.14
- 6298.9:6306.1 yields 9.15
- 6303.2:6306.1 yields 8.7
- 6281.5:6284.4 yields 7.76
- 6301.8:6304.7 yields 8.75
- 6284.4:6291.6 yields 8.03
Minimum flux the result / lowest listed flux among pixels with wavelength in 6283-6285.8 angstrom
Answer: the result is 6.61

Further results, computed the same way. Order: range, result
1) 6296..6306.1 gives 5.23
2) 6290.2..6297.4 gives 7.02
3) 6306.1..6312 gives 13.8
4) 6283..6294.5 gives 6.15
